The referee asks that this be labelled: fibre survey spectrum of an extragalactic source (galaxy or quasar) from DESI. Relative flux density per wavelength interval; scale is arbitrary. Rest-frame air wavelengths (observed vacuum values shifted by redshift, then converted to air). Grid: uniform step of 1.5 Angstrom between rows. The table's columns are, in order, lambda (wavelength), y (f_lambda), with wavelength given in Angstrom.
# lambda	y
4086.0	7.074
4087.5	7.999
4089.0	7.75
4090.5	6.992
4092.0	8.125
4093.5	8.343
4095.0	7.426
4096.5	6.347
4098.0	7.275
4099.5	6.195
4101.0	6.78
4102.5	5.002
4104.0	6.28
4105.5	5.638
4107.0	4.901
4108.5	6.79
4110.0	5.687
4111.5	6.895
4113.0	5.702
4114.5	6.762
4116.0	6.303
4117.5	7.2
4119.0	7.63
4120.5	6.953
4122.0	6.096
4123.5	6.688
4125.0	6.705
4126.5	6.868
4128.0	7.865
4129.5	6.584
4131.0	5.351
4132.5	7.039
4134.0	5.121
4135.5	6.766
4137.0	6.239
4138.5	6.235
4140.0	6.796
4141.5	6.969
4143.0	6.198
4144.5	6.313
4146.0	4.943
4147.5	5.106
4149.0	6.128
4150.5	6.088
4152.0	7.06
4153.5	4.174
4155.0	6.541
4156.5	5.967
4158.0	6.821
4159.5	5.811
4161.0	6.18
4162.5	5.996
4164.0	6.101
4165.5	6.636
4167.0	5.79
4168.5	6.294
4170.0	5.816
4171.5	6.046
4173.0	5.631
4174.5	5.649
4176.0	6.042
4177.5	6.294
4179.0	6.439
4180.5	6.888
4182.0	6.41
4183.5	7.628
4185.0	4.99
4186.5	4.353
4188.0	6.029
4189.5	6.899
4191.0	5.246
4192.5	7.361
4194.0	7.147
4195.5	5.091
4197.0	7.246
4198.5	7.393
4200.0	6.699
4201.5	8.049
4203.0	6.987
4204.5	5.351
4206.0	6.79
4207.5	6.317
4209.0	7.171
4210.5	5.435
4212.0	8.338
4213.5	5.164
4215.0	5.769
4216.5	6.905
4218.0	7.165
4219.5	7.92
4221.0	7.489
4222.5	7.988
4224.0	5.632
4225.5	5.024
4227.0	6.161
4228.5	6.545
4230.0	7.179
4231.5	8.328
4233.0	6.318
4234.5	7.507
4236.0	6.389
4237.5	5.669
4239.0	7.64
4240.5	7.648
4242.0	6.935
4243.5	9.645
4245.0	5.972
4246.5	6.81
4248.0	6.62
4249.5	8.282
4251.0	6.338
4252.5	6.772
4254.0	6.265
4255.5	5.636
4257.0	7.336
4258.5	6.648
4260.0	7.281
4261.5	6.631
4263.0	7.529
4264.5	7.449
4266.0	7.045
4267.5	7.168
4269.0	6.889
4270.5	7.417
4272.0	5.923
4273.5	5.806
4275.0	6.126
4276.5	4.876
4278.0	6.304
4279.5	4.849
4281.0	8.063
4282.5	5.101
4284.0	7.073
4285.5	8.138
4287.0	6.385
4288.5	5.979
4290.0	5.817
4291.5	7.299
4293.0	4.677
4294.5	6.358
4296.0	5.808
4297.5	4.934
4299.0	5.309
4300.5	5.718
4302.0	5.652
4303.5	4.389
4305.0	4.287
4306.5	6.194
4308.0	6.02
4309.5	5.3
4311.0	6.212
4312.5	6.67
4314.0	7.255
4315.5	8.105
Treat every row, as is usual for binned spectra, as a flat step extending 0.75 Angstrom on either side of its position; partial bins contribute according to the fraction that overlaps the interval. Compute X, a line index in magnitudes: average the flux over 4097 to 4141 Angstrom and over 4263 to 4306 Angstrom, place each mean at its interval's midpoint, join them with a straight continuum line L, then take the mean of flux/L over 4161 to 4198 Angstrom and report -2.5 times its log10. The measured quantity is 0.02 mag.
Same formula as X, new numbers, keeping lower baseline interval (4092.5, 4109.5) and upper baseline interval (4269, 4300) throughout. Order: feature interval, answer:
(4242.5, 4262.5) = -0.13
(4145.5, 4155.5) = 0.12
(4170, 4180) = 0.05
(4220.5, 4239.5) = -0.09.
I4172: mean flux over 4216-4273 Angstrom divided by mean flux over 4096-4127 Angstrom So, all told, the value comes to 1.08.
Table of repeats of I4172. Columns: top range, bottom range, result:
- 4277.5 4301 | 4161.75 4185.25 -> 0.99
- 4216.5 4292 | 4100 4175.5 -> 1.09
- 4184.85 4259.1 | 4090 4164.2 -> 1.05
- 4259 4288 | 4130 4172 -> 1.09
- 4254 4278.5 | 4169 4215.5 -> 1.04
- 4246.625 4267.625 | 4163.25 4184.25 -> 1.10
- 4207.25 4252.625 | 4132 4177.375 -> 1.13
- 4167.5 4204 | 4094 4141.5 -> 0.98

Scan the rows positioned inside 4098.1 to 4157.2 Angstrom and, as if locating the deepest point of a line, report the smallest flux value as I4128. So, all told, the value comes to 4.174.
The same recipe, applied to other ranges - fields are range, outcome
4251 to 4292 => 4.849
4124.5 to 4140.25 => 5.121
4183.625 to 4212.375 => 4.353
